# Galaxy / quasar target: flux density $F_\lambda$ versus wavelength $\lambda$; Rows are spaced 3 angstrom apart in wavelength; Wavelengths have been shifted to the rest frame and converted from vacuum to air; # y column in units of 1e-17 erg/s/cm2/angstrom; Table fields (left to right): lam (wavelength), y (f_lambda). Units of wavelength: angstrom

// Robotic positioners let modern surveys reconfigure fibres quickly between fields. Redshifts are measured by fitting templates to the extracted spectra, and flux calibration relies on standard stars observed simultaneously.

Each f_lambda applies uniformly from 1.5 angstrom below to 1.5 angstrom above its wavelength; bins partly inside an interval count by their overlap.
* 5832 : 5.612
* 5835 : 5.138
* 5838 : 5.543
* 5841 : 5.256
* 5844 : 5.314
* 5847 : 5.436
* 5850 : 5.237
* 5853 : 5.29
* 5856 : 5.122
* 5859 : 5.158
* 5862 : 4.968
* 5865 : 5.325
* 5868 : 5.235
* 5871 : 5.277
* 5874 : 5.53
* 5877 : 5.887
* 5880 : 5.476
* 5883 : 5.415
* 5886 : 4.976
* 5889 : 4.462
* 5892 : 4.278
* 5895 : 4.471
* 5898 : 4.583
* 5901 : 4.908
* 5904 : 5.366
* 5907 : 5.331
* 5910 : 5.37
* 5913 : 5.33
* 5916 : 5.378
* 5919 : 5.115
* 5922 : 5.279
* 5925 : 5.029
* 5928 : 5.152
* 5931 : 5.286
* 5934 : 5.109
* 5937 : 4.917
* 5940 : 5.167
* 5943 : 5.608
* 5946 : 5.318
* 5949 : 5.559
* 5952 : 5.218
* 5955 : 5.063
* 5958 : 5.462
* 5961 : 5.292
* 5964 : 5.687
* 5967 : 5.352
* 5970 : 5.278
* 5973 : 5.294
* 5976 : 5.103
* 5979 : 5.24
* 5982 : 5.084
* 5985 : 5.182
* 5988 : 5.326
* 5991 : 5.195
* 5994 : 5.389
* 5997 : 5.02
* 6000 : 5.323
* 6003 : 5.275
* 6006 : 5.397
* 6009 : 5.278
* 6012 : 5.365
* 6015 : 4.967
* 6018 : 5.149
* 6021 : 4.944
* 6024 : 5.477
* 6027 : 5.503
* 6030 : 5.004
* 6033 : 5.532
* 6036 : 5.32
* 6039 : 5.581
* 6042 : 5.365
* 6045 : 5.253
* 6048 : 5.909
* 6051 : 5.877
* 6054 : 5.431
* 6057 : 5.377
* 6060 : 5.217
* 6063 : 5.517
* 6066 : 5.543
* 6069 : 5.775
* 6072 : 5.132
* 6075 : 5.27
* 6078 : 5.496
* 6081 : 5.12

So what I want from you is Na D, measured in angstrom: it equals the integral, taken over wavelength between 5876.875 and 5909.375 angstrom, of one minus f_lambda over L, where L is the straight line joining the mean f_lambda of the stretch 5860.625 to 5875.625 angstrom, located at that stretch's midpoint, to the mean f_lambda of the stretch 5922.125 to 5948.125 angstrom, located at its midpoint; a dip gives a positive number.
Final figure 1.6 angstrom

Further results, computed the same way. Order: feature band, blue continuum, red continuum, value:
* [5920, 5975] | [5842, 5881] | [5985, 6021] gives -0.1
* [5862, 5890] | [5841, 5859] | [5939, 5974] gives 0.0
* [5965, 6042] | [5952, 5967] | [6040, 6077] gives 2.0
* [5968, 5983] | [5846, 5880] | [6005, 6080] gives 0.4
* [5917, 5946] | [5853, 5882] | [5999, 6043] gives 0.7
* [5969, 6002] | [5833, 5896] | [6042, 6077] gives 0.9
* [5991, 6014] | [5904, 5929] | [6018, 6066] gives 0.4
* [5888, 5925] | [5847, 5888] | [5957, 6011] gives 2.1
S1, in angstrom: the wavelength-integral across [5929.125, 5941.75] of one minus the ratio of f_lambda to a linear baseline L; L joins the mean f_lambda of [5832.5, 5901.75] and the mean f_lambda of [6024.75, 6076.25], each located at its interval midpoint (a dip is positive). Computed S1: 0.3 angstrom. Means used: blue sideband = 5.15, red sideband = 5.45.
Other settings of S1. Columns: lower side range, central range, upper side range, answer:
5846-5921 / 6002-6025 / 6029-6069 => 0.8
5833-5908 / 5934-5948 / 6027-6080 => 0.1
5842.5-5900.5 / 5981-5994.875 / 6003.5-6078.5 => 0.2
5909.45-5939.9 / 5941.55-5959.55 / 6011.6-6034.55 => -0.6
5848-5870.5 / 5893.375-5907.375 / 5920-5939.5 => 0.7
